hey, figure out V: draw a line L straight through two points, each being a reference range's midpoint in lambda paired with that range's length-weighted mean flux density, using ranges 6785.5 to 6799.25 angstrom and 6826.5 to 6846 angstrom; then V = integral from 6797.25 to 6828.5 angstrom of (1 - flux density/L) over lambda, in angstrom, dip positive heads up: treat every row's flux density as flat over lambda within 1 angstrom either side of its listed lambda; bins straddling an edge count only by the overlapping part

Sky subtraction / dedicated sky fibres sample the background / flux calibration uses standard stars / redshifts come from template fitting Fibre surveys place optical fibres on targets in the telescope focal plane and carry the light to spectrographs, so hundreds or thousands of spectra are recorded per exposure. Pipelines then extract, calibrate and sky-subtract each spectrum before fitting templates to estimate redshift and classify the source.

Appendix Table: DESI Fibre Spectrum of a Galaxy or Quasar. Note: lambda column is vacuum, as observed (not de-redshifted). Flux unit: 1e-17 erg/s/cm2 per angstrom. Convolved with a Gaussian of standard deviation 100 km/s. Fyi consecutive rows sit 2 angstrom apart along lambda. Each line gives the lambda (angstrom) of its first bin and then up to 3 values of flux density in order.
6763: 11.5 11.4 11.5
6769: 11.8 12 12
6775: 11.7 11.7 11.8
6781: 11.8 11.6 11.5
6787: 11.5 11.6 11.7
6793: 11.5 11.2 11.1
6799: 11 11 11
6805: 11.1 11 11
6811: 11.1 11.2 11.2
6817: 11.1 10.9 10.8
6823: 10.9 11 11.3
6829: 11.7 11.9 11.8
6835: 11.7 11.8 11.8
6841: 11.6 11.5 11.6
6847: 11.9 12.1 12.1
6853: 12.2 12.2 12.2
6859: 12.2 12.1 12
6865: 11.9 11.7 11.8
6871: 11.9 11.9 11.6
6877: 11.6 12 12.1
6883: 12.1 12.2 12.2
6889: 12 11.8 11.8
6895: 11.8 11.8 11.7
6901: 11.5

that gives 1.3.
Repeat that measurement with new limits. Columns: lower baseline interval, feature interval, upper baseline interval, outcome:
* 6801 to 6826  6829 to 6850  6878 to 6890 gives -0.64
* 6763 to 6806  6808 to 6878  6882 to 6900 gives 0.61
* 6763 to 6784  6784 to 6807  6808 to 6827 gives 0.20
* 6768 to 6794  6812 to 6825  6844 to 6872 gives 0.91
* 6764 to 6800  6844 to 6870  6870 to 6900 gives -0.41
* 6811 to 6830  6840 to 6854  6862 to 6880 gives -0.45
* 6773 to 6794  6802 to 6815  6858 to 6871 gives 0.74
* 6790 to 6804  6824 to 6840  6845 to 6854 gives 0.18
